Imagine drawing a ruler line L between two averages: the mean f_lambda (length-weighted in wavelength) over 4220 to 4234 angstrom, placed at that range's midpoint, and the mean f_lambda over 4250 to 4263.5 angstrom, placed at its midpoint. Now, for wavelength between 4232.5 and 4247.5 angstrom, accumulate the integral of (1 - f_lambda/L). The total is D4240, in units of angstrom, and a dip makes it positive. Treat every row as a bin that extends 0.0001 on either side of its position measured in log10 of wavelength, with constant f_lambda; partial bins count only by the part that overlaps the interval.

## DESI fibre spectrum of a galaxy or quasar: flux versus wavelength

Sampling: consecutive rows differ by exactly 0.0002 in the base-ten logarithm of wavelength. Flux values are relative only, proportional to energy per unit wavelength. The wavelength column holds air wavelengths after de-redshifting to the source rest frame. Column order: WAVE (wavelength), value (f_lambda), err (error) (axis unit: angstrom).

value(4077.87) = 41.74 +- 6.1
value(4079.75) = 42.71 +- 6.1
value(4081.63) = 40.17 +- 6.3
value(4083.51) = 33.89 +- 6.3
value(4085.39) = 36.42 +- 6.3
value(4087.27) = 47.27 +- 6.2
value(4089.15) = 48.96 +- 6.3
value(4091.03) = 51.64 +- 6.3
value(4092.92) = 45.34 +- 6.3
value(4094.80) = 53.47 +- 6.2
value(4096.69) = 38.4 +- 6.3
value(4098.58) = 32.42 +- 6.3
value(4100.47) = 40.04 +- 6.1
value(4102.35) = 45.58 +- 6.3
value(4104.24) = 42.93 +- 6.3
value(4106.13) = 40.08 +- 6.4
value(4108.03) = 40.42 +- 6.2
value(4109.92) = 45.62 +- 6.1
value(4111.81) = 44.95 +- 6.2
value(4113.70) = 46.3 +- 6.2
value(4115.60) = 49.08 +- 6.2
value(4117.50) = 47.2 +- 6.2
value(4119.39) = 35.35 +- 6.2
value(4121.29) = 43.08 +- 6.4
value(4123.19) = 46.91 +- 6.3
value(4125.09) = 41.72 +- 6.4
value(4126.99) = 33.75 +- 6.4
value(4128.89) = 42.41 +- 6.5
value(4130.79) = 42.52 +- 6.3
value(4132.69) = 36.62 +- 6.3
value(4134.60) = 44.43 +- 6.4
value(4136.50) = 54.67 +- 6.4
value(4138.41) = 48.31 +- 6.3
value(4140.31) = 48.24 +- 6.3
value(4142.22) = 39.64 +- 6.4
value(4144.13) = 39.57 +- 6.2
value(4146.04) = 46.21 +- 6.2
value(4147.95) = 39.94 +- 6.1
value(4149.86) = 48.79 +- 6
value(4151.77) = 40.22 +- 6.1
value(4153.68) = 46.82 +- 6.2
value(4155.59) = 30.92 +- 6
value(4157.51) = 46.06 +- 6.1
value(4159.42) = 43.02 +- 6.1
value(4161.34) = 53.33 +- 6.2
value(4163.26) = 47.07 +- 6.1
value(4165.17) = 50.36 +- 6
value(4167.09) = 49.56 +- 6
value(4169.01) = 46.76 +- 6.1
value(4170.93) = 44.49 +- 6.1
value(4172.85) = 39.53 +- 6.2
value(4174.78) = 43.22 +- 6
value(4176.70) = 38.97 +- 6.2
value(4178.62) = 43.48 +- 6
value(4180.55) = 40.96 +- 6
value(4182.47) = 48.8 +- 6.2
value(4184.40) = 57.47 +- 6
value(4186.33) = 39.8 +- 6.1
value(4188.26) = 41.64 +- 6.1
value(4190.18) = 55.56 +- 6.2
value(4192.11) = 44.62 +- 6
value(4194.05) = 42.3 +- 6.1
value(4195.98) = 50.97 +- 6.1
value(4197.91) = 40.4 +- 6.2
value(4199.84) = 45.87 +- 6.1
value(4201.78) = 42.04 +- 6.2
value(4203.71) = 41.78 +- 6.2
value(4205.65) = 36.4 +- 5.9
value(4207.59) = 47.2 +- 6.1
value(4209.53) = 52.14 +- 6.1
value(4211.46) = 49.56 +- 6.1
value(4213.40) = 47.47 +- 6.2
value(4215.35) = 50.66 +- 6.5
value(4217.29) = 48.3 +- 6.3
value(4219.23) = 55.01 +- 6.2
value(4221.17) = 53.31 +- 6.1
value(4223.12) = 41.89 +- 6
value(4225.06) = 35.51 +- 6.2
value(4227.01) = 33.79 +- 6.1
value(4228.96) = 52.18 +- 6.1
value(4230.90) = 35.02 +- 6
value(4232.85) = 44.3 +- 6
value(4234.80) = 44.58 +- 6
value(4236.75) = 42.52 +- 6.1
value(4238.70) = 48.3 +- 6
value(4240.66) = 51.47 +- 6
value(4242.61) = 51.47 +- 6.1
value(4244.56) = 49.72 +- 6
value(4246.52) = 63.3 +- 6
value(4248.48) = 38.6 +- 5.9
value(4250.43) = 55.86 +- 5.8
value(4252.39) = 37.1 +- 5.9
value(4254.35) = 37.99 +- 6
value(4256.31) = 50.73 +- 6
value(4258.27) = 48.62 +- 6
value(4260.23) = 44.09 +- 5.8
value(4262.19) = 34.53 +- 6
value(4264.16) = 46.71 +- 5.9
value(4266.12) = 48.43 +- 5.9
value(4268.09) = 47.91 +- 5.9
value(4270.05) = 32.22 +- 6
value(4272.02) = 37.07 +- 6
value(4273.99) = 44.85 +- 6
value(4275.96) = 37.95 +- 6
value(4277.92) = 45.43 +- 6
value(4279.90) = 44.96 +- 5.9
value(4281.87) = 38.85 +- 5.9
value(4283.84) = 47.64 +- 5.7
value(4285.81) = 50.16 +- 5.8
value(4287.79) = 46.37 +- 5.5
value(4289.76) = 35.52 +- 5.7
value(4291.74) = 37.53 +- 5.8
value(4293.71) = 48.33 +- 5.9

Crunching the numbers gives -2.3 angstrom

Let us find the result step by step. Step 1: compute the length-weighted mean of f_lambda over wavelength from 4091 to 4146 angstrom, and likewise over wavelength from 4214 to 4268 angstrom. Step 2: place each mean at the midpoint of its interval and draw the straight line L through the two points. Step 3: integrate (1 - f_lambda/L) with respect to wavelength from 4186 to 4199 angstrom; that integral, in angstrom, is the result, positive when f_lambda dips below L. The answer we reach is -0.1 angstrom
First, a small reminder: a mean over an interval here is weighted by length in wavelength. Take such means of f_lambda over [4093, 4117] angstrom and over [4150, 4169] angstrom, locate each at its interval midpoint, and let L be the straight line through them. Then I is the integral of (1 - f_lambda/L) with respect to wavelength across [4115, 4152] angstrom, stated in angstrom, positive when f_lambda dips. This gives 0.9 angstrom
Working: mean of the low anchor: 43.4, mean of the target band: 43.4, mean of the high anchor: 45.5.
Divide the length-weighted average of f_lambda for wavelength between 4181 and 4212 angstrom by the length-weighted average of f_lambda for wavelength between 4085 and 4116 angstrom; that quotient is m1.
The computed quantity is 1.0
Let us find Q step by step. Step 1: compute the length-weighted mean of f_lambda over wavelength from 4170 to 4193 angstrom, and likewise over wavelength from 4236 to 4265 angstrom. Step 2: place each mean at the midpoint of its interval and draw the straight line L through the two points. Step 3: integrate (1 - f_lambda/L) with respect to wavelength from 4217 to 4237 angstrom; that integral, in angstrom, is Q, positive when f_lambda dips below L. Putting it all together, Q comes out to 0.9 angstrom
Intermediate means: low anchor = 44.9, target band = 44.2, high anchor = 46.8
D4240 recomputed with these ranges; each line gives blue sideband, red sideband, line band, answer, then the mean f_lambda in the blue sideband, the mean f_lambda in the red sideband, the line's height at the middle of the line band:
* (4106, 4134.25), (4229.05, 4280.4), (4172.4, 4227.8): -1.64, 42.5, 44.9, 43.9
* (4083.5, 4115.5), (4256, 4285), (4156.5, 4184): -1.38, 43.6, 43.2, 43.4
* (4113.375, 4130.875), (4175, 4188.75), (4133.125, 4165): -0.97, 42.7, 44.5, 43.5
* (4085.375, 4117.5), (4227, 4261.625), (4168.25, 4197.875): 0.26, 44.4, 46.3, 45.5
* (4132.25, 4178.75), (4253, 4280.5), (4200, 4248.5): -3.27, 44.5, 42.8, 43.5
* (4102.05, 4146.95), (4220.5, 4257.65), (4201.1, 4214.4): -0.07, 43.5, 45.6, 45.1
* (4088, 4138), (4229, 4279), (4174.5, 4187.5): -0.13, 43.7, 44.9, 44.3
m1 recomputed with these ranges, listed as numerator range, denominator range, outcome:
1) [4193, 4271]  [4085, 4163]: 1.04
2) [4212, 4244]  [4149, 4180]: 1.04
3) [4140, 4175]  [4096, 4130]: 1.05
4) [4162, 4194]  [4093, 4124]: 1.06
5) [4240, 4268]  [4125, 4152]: 1.09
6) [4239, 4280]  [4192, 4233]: 1.00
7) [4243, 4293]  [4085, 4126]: 1.01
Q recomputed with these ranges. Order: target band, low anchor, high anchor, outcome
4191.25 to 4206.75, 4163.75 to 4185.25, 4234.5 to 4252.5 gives 1.3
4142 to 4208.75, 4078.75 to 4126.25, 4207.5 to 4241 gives 0.7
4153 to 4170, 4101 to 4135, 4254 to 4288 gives -1.2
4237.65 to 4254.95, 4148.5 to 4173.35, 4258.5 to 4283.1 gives -2.2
